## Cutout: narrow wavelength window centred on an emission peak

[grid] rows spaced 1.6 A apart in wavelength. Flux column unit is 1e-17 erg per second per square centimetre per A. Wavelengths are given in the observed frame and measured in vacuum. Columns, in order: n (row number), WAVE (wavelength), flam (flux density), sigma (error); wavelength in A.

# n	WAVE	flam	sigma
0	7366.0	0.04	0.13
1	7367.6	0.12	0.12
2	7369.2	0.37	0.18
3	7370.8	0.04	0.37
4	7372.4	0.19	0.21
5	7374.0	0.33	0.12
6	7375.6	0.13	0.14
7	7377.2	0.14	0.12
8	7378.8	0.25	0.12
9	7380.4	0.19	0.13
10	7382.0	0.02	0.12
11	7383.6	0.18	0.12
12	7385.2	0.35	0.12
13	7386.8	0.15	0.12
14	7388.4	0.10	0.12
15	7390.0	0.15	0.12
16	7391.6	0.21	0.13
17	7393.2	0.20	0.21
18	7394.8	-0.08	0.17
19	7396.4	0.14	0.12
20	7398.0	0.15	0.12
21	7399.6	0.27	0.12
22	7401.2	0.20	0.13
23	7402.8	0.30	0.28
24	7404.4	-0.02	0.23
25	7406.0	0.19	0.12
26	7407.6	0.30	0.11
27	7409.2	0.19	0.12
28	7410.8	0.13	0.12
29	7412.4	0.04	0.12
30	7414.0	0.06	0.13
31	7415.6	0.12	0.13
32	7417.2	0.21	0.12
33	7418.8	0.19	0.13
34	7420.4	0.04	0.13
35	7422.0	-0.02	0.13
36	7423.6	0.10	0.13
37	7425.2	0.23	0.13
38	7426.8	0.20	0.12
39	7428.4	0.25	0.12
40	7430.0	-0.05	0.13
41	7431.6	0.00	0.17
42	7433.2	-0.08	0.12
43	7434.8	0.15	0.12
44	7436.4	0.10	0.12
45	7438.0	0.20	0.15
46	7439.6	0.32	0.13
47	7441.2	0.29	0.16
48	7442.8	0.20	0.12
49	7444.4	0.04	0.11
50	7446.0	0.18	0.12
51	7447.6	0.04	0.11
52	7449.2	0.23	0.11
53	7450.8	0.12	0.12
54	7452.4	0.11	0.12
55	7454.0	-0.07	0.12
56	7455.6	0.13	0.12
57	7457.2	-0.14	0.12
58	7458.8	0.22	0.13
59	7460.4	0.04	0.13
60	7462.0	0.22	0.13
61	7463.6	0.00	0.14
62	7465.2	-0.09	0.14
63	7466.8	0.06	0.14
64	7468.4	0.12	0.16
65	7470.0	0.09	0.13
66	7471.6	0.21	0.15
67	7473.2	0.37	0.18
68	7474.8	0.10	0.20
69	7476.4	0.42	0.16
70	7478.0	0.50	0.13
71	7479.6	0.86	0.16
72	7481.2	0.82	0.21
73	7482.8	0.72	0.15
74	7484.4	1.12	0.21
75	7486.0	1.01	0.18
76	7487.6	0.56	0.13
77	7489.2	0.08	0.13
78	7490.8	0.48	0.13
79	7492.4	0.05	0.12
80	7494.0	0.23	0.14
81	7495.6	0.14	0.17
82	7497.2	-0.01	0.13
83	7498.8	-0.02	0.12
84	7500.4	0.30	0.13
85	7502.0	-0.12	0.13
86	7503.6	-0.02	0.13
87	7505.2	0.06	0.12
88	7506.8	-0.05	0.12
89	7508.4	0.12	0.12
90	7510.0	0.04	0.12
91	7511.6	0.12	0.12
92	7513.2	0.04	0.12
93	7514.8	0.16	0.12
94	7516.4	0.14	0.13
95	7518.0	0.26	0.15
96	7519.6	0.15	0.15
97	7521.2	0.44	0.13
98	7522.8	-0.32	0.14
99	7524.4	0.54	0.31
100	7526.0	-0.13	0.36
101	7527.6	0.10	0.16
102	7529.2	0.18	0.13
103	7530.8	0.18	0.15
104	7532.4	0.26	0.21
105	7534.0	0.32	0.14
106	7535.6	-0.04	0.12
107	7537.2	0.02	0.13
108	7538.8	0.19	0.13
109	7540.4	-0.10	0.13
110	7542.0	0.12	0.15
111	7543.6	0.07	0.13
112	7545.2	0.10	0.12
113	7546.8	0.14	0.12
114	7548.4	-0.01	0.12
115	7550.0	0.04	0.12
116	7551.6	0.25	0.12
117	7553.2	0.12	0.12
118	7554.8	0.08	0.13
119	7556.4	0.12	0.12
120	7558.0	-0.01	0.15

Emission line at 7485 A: [O II] 3727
